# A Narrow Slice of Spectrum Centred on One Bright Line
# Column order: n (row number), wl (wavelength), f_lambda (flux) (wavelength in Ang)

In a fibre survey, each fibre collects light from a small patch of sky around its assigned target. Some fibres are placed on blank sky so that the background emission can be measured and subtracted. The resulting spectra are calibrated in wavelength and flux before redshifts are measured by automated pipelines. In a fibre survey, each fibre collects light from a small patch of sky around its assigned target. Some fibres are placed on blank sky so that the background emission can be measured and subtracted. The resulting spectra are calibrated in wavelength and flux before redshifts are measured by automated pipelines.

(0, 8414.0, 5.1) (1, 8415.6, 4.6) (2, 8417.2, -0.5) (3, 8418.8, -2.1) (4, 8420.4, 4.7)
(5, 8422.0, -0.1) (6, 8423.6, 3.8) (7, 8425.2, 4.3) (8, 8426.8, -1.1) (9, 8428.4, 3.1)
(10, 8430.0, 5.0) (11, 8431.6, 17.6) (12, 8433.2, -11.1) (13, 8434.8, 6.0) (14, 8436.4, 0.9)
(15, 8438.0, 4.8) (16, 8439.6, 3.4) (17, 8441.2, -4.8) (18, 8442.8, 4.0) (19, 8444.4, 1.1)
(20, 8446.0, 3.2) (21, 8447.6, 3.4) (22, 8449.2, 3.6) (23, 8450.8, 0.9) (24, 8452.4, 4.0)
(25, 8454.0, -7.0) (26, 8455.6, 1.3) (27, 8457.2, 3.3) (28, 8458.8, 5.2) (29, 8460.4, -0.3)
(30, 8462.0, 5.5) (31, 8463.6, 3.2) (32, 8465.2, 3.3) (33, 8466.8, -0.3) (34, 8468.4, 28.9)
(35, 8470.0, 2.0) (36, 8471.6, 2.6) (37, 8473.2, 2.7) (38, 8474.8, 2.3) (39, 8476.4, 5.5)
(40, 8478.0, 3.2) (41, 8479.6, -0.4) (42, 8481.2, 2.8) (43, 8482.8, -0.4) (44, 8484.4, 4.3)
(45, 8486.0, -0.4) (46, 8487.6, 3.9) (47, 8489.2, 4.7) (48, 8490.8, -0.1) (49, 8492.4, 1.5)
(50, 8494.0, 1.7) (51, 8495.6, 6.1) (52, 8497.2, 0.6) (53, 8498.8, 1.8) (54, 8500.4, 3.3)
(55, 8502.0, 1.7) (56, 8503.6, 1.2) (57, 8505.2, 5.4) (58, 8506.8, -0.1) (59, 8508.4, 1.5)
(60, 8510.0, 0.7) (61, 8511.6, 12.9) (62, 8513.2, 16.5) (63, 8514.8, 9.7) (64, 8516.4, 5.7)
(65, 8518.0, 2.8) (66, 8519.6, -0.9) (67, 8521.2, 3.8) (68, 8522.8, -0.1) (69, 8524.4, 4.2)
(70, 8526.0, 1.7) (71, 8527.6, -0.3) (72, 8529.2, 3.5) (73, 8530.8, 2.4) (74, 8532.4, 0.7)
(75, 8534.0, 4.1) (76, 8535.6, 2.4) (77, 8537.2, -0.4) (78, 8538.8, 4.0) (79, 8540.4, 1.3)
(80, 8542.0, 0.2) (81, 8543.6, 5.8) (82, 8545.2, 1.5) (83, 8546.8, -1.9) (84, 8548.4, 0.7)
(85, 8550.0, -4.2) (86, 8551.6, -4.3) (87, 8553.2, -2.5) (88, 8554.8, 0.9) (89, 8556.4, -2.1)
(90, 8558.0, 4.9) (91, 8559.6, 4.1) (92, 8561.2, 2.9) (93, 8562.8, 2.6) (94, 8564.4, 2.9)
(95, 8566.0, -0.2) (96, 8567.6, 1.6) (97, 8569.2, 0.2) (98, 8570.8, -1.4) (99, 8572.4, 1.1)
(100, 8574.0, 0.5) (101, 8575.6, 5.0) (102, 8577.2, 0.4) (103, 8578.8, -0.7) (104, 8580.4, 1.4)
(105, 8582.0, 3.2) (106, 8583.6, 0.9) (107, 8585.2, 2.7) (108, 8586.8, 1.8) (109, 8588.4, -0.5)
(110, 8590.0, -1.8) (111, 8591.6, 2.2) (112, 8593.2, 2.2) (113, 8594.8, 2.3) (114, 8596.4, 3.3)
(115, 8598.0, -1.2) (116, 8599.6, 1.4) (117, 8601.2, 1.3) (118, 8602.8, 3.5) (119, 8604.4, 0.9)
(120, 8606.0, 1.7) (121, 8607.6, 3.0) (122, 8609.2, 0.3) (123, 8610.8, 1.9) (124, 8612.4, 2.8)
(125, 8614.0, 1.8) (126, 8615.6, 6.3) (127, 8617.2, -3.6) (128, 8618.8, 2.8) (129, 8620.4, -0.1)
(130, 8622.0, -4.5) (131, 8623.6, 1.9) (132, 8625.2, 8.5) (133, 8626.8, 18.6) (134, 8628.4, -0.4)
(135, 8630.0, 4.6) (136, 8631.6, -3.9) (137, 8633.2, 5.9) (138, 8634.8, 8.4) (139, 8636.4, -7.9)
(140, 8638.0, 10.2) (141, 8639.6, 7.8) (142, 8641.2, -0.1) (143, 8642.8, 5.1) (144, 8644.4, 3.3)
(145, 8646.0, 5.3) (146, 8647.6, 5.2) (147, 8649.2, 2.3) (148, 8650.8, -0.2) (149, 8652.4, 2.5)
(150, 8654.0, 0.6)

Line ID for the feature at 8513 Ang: H-gamma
